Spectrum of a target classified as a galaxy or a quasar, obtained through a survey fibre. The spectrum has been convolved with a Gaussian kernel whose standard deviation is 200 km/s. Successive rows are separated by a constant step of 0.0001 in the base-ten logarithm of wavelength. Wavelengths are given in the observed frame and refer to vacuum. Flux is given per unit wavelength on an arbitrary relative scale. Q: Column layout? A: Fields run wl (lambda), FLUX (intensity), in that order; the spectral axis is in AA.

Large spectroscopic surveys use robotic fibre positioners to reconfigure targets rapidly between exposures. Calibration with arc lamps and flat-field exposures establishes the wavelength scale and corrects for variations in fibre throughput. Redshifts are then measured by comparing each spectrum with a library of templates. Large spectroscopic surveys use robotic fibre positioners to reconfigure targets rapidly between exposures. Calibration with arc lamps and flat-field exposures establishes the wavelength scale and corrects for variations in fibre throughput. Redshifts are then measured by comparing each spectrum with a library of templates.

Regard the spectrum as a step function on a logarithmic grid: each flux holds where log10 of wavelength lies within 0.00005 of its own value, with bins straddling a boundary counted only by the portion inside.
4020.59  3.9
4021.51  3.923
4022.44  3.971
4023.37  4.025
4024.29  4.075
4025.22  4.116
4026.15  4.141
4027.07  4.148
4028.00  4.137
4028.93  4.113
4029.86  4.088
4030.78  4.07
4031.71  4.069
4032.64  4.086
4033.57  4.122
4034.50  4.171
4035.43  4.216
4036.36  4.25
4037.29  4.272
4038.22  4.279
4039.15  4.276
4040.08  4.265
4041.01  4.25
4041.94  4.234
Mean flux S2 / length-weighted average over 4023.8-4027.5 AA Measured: 4.13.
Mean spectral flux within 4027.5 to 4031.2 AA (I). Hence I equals 4.1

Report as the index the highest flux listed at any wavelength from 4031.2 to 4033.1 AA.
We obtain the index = 4.086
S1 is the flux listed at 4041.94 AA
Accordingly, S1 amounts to 4.234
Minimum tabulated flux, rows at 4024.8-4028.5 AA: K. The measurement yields 4.116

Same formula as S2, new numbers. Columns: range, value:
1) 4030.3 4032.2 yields 4.08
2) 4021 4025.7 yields 4.02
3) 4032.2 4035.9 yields 4.14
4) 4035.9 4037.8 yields 4.26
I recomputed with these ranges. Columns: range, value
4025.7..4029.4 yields 4.13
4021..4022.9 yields 3.95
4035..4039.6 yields 4.26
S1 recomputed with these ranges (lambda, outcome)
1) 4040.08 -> 4.265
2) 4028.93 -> 4.113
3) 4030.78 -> 4.07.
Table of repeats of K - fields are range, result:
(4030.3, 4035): 4.069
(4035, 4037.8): 4.216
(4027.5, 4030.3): 4.088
